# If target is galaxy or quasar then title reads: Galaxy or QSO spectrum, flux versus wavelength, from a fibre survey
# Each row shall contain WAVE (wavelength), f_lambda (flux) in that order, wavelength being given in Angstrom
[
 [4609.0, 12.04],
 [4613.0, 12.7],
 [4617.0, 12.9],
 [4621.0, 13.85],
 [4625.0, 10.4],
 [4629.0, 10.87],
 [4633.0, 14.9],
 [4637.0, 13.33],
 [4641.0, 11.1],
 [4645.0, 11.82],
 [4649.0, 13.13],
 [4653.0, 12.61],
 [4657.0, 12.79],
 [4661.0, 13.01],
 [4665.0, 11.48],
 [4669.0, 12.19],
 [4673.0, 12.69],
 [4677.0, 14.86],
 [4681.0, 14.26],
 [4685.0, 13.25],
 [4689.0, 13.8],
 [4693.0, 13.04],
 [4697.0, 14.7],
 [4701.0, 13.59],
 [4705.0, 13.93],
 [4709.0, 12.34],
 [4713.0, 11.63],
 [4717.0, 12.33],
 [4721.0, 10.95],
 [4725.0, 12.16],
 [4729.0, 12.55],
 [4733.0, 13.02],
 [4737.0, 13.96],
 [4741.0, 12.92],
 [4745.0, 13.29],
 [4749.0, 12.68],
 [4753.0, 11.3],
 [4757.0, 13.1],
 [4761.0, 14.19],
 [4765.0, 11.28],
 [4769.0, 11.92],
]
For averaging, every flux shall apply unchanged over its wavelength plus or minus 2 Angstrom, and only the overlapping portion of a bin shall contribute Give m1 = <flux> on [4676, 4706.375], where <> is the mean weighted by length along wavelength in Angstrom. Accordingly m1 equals 13.9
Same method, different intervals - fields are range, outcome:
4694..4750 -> 12.9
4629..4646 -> 12.6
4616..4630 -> 12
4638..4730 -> 12.8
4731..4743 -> 13.3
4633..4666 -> 12.6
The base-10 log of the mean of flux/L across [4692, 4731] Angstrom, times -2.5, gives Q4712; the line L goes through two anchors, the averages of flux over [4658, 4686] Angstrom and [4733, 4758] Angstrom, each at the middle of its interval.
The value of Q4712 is 0.02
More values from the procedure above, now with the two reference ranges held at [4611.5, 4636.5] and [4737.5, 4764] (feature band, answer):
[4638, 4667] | 0.034 mag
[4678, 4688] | -0.090 mag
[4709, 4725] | 0.093 mag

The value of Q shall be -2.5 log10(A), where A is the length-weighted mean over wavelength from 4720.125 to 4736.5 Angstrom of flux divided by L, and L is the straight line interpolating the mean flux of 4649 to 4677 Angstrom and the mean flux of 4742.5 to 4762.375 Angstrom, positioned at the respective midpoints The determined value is 0.03 mag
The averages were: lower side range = 12.7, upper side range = 12.9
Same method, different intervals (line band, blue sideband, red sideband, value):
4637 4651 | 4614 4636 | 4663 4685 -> 0.05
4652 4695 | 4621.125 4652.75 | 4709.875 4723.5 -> -0.09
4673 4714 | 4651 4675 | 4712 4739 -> -0.09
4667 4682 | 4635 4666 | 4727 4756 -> -0.08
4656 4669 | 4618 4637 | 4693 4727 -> 0.03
